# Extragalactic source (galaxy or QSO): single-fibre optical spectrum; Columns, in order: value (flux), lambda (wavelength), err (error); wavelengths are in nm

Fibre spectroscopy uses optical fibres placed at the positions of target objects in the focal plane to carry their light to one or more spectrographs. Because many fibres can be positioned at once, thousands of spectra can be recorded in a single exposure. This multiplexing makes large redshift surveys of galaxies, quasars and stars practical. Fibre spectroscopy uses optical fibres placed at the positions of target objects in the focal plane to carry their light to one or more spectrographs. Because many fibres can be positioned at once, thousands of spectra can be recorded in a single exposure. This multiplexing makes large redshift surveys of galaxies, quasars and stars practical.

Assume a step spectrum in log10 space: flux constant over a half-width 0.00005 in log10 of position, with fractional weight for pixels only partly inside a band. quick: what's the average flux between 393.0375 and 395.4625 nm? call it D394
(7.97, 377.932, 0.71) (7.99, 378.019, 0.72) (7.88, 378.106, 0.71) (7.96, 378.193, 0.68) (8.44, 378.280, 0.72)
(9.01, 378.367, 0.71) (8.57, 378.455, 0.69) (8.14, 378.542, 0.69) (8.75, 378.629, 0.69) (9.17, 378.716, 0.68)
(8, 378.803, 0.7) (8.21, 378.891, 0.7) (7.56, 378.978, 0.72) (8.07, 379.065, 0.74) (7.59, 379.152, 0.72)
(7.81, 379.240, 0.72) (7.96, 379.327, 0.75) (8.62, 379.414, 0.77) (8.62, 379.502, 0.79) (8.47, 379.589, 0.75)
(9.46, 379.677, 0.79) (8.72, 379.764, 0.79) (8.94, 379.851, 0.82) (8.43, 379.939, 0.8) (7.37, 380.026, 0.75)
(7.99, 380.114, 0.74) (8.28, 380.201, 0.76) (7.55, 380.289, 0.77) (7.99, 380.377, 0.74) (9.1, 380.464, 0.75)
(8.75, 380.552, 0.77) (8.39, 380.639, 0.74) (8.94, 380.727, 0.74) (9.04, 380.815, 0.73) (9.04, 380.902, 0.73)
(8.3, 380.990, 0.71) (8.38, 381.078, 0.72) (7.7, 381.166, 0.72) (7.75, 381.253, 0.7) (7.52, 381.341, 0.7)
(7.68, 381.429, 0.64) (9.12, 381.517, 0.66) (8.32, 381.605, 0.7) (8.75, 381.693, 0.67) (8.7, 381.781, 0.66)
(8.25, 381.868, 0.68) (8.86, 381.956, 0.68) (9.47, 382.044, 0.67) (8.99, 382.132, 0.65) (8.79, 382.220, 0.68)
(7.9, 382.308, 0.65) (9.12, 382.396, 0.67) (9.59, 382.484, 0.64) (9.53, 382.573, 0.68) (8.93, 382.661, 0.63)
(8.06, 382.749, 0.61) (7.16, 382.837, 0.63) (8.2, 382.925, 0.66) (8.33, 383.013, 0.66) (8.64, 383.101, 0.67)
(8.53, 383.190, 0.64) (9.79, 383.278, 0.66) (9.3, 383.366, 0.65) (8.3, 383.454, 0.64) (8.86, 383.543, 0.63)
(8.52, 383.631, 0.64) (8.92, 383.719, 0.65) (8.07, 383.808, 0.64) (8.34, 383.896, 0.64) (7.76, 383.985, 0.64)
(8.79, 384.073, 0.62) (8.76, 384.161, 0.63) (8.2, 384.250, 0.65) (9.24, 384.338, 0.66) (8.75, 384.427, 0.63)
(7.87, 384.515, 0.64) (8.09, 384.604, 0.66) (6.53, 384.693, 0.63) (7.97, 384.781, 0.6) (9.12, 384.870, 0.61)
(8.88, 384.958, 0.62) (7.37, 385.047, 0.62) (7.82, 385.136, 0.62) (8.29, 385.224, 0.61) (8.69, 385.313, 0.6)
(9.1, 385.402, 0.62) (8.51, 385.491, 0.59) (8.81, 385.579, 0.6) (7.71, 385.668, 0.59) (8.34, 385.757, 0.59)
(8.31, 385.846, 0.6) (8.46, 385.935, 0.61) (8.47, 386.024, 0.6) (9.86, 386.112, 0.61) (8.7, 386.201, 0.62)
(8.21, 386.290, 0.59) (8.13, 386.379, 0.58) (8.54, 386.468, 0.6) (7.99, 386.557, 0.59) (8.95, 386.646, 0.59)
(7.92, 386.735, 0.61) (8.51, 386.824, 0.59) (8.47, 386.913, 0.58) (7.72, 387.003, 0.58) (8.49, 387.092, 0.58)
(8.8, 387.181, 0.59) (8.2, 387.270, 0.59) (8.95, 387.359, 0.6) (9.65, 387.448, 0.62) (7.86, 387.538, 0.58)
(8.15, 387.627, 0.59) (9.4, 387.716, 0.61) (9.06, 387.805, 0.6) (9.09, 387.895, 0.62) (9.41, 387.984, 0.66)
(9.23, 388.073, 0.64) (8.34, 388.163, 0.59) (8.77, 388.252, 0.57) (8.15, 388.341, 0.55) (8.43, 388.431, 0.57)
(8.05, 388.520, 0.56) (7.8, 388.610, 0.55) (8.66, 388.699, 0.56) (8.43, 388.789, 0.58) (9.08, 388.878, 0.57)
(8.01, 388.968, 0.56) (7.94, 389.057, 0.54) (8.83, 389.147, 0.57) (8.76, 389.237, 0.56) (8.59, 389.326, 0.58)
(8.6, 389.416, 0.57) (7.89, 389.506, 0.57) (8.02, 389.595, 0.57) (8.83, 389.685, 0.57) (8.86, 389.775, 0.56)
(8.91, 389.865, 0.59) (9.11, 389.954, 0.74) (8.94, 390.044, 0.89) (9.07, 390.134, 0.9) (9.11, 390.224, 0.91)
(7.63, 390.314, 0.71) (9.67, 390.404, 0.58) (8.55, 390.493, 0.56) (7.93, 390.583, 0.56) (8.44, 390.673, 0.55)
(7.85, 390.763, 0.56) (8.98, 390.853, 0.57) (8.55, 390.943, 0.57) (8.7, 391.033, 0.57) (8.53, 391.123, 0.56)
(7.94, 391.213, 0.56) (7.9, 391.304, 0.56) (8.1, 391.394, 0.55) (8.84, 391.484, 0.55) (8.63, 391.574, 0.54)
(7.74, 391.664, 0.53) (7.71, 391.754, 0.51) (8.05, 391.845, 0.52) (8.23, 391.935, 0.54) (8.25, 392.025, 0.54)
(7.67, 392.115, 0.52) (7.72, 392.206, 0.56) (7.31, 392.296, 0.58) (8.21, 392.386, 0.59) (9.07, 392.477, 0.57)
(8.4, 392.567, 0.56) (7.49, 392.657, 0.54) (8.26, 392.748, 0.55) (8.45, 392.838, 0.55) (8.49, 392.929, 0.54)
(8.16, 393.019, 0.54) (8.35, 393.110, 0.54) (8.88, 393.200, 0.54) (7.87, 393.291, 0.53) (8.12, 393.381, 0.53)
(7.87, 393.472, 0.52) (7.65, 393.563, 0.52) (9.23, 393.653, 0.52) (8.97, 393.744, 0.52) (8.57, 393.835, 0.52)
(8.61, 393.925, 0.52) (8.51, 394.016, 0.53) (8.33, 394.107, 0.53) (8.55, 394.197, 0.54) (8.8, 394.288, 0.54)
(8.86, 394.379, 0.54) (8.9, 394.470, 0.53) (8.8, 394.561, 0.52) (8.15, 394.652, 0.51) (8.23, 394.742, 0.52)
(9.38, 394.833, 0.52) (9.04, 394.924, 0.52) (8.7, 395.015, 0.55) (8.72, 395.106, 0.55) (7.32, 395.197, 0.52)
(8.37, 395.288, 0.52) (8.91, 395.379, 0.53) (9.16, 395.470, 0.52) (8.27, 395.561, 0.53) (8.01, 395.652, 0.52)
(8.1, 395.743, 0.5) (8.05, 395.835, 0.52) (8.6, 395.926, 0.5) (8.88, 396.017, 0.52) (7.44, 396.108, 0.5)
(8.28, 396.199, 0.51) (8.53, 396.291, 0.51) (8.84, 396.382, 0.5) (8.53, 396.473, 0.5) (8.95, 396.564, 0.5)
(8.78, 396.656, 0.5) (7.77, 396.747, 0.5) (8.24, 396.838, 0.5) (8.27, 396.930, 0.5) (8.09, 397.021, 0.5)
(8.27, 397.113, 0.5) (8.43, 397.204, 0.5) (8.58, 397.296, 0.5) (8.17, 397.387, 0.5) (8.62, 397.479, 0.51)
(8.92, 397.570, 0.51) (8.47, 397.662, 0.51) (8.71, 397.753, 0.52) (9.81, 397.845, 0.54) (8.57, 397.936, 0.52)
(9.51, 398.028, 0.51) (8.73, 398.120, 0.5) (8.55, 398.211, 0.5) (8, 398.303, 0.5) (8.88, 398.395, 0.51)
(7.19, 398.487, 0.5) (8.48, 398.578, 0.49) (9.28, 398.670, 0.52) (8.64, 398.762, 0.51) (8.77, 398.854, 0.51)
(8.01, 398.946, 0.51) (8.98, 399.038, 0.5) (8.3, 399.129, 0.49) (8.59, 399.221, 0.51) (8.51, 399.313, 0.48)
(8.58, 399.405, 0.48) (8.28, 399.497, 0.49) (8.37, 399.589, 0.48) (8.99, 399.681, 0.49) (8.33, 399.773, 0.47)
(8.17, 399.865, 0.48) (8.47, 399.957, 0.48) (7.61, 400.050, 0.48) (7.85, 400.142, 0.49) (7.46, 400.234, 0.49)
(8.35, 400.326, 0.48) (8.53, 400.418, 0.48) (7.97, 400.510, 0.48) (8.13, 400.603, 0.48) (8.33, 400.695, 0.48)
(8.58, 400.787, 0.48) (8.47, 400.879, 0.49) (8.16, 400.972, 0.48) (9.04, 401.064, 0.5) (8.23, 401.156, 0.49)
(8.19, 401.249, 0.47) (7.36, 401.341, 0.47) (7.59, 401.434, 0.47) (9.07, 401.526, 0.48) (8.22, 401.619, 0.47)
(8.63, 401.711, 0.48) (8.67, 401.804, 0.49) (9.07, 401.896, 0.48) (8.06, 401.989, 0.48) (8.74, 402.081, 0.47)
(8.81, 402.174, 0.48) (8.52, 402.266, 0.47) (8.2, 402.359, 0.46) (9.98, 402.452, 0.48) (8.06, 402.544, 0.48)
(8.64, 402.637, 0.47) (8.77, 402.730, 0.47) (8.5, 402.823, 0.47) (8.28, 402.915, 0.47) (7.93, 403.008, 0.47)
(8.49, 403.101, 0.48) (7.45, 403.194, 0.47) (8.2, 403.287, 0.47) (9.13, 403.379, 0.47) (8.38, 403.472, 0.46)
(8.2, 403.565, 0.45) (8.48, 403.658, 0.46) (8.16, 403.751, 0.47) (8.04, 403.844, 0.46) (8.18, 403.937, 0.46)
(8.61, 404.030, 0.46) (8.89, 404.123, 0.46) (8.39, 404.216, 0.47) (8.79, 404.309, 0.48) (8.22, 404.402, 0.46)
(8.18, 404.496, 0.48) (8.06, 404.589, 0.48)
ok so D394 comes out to 8.53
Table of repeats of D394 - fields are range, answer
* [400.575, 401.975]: 8.38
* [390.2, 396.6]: 8.39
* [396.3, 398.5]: 8.56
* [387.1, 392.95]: 8.47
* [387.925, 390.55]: 8.61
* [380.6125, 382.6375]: 8.62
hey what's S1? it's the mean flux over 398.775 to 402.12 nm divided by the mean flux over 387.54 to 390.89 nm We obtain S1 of 0.97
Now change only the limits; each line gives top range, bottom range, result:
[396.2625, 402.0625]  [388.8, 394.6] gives 1.00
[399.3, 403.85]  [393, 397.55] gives 0.99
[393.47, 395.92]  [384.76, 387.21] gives 1.01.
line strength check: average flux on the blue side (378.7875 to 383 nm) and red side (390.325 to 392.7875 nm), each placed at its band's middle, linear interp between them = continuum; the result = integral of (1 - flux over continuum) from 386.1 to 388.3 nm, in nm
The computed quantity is -0.09 nm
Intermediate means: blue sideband 8.42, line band 8.64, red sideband 8.24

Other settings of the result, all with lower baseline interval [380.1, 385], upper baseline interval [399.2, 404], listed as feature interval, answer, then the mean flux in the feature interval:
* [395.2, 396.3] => 0.009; 8.33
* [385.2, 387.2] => -0.001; 8.47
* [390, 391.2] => -0.022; 8.6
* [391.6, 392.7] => 0.056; 8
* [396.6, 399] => -0.040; 8.53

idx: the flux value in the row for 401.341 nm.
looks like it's 7.36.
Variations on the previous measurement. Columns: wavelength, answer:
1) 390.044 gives 8.94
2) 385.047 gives 7.37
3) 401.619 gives 8.22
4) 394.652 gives 8.15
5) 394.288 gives 8.8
